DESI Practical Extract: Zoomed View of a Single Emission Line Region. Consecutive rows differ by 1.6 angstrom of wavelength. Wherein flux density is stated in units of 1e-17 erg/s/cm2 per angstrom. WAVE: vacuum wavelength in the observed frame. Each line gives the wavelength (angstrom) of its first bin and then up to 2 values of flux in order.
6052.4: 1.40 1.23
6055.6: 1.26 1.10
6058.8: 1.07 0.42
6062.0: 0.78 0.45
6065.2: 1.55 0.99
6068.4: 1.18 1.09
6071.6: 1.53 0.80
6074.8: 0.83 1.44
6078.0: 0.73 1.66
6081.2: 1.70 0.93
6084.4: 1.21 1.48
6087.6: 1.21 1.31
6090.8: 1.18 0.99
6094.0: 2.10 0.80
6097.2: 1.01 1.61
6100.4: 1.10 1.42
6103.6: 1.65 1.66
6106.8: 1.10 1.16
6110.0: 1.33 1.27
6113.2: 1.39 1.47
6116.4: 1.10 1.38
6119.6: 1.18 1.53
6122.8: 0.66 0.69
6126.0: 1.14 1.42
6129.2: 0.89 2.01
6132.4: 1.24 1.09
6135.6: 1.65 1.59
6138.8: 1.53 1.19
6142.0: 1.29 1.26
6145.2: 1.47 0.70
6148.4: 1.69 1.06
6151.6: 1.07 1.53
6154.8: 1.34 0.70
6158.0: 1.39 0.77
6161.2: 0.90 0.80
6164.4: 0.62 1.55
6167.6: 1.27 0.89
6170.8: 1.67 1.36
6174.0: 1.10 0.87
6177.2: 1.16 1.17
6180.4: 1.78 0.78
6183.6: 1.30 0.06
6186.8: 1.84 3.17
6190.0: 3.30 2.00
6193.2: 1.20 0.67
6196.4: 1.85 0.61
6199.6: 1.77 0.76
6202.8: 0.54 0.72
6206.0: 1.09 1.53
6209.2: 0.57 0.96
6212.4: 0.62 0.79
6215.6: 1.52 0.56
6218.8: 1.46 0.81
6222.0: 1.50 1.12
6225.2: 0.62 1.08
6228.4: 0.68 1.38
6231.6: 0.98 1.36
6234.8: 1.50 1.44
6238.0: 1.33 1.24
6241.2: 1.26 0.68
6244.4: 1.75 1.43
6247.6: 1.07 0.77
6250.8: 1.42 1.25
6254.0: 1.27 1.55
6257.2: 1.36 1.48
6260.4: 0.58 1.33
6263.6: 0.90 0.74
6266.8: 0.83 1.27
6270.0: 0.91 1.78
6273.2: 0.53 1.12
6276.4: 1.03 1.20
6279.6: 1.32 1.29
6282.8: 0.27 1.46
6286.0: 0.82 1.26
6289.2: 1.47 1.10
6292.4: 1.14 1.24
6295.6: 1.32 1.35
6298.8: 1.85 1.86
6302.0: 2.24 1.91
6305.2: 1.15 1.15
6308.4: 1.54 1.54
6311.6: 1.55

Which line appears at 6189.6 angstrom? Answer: H-beta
